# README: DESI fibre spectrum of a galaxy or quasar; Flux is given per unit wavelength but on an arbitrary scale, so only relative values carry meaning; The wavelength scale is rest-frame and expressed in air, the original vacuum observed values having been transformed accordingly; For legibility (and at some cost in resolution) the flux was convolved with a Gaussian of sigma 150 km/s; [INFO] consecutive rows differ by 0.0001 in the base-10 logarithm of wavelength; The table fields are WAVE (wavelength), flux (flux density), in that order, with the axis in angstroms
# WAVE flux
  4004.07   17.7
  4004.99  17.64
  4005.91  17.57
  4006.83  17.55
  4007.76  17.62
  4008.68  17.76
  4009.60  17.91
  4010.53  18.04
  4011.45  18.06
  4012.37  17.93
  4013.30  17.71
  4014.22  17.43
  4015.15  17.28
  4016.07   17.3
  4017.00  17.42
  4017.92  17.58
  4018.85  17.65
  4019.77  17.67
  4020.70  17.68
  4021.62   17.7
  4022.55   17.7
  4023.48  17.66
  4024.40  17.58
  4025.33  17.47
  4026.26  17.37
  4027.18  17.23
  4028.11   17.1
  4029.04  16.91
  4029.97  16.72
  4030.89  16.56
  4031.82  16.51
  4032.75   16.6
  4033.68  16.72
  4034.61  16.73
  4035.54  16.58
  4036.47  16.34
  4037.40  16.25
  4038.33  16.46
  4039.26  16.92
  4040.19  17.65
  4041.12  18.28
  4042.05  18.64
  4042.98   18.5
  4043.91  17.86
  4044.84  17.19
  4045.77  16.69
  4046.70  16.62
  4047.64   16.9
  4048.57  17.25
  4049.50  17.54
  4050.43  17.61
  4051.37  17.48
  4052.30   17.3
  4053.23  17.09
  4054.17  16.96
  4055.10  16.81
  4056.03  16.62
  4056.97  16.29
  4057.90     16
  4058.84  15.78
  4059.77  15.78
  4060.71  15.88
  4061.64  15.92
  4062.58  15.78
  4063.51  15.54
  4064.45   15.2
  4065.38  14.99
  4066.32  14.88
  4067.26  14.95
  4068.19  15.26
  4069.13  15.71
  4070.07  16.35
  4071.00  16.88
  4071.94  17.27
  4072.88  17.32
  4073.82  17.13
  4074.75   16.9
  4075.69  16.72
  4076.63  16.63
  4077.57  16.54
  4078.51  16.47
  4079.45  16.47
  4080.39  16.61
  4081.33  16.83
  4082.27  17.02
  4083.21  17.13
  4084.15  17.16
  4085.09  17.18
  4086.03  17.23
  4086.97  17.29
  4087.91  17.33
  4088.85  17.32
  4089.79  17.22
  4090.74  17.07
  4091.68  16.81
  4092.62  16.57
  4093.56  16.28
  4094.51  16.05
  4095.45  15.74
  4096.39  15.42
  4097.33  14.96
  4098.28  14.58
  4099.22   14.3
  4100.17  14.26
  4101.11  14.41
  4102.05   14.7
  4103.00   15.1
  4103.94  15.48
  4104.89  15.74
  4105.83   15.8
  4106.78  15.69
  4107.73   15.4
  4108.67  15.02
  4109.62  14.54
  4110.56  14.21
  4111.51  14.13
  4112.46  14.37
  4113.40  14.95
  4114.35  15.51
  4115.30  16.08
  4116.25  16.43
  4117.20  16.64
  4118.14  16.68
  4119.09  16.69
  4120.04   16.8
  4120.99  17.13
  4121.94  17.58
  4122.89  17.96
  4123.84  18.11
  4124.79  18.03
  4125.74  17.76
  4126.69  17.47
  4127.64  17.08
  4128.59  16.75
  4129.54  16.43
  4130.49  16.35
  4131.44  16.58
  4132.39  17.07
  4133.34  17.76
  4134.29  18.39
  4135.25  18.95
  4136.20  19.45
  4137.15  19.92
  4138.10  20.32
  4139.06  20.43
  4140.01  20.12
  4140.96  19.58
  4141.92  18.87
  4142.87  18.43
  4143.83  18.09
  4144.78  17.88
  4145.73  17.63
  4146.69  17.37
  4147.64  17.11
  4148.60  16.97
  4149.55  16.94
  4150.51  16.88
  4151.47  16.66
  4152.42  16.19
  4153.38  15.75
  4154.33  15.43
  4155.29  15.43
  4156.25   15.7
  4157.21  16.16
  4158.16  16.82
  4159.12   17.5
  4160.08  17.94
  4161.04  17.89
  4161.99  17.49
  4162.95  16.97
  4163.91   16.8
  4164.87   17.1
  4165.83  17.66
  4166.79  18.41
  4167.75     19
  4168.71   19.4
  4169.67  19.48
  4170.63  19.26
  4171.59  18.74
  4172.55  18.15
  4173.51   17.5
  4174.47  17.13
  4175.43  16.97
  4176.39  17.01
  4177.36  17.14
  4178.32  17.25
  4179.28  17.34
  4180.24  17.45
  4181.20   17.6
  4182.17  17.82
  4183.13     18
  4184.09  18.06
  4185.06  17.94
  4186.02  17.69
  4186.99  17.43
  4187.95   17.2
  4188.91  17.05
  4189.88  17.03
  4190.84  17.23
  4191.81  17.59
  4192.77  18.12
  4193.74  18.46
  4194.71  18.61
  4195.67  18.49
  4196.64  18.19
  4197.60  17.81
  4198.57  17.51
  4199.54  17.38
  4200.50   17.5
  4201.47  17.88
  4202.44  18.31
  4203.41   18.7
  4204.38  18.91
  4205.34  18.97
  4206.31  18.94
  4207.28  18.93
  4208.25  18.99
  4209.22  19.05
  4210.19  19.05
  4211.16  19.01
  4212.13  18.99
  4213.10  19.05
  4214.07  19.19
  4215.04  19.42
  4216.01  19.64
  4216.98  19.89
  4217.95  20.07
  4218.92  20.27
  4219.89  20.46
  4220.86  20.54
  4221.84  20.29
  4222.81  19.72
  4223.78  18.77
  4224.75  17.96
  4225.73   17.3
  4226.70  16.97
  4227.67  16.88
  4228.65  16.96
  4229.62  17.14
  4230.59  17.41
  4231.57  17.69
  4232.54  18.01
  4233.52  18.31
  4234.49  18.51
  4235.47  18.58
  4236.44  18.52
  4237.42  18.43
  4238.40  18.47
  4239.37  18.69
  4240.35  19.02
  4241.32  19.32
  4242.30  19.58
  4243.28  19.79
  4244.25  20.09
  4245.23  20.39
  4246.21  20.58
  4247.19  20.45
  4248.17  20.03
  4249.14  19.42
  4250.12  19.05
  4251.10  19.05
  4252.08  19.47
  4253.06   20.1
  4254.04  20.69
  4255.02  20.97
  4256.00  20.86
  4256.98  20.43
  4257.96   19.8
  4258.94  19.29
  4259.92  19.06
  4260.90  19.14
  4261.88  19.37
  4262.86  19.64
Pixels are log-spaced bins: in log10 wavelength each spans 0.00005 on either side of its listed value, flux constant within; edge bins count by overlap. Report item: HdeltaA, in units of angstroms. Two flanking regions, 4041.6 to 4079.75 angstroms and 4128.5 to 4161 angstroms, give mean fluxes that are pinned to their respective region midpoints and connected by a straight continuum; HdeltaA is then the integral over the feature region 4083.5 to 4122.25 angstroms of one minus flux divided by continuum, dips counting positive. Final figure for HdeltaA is 2.69 angstroms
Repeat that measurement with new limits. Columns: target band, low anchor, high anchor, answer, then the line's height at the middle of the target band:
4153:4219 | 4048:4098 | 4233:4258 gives 1.9 angstroms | 18.5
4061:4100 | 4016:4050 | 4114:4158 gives 2.3 angstroms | 17.3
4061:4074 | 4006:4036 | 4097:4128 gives 0.5 angstroms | 16.6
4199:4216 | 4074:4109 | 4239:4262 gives 0.1 angstroms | 18.8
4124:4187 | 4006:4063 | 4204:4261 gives 2.4 angstroms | 18.4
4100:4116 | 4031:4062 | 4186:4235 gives 2.2 angstroms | 17.5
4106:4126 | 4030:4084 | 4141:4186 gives 1.1 angstroms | 17.1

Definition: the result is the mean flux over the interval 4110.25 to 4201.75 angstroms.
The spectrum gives 17.5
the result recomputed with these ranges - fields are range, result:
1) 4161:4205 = 17.8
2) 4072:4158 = 16.7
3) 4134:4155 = 18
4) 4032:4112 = 16.3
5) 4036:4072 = 16.6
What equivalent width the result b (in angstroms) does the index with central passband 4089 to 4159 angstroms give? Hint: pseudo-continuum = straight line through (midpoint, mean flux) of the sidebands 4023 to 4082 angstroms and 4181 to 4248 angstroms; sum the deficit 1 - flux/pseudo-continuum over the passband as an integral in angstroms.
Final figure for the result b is 3.41 angstroms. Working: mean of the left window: 16.7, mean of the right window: 18.6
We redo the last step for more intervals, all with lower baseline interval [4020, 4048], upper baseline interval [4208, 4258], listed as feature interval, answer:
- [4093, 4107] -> 2.0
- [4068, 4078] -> 0.5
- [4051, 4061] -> 0.5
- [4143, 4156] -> 1.1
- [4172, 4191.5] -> 1.3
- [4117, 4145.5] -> 0.3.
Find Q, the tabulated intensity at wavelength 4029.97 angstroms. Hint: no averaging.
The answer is 16.72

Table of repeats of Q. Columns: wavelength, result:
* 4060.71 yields 15.88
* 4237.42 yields 18.43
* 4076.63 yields 16.63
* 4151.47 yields 16.66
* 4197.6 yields 17.81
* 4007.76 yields 17.62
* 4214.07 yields 19.19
